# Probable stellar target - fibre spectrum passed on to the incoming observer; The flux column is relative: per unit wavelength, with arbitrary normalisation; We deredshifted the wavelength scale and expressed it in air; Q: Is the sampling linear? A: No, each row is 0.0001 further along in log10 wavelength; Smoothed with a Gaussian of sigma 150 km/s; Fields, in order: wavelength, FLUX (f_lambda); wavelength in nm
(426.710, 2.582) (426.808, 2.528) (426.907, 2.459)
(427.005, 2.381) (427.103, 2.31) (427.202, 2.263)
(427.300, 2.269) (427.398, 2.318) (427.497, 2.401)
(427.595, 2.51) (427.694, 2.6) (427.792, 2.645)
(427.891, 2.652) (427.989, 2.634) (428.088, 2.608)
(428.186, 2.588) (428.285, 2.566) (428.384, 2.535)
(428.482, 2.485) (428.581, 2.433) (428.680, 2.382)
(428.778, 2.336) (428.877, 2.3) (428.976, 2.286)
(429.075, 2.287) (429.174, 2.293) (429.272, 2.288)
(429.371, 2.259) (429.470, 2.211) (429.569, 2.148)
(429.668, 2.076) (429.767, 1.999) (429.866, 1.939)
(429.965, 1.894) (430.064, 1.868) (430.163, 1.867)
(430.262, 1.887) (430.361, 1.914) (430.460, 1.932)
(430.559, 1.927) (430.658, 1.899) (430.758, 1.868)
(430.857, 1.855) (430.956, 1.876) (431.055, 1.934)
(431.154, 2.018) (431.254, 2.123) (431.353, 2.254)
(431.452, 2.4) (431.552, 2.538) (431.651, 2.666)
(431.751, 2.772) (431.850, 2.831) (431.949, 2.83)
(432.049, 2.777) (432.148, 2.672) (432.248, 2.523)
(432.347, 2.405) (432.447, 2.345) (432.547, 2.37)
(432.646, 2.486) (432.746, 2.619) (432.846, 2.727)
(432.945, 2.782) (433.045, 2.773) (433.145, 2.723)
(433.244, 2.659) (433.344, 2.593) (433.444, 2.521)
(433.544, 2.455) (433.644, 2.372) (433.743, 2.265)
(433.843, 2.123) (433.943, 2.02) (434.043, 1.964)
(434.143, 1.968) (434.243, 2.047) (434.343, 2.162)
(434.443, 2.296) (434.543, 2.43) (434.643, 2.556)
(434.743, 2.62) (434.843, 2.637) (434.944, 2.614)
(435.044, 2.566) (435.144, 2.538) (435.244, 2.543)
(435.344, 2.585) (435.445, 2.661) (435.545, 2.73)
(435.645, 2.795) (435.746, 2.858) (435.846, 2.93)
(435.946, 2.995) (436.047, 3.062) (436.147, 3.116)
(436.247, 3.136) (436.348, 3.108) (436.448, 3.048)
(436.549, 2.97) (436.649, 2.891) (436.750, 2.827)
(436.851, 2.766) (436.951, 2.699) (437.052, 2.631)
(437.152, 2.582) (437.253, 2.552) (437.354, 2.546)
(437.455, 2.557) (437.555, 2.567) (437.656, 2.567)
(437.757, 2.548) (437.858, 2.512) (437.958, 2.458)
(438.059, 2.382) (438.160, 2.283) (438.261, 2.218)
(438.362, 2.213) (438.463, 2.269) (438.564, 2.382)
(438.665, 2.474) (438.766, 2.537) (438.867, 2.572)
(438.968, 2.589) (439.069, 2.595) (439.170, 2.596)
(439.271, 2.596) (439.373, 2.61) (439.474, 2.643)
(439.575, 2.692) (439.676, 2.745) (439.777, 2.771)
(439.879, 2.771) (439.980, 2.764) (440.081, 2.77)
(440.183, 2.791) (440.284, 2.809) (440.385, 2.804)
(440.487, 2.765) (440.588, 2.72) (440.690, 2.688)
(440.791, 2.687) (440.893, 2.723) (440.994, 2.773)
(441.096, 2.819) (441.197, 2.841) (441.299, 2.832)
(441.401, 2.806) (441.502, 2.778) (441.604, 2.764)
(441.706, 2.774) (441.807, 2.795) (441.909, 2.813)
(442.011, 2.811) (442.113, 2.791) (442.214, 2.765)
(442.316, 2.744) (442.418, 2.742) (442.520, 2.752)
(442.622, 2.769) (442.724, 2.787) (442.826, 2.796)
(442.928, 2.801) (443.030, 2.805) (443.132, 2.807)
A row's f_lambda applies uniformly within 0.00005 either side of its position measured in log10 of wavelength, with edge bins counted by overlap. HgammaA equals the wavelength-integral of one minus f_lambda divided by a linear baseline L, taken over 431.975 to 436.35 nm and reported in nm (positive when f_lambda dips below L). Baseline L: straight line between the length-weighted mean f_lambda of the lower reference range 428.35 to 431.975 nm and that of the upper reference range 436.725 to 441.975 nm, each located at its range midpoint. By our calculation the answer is -0.32 nm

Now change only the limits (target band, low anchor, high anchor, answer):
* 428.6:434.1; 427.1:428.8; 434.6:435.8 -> 0.568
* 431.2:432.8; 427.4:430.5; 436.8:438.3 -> -0.112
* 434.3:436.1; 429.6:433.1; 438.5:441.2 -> -0.135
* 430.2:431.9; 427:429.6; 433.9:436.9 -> 0.236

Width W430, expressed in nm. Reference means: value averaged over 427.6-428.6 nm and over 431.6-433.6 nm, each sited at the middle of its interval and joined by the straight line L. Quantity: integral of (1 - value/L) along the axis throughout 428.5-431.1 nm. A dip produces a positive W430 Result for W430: 0.51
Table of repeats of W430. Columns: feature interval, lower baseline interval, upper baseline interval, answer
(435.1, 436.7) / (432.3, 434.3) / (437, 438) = -0.240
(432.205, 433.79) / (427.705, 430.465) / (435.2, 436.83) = 0.048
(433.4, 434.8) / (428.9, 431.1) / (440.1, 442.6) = 0.015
